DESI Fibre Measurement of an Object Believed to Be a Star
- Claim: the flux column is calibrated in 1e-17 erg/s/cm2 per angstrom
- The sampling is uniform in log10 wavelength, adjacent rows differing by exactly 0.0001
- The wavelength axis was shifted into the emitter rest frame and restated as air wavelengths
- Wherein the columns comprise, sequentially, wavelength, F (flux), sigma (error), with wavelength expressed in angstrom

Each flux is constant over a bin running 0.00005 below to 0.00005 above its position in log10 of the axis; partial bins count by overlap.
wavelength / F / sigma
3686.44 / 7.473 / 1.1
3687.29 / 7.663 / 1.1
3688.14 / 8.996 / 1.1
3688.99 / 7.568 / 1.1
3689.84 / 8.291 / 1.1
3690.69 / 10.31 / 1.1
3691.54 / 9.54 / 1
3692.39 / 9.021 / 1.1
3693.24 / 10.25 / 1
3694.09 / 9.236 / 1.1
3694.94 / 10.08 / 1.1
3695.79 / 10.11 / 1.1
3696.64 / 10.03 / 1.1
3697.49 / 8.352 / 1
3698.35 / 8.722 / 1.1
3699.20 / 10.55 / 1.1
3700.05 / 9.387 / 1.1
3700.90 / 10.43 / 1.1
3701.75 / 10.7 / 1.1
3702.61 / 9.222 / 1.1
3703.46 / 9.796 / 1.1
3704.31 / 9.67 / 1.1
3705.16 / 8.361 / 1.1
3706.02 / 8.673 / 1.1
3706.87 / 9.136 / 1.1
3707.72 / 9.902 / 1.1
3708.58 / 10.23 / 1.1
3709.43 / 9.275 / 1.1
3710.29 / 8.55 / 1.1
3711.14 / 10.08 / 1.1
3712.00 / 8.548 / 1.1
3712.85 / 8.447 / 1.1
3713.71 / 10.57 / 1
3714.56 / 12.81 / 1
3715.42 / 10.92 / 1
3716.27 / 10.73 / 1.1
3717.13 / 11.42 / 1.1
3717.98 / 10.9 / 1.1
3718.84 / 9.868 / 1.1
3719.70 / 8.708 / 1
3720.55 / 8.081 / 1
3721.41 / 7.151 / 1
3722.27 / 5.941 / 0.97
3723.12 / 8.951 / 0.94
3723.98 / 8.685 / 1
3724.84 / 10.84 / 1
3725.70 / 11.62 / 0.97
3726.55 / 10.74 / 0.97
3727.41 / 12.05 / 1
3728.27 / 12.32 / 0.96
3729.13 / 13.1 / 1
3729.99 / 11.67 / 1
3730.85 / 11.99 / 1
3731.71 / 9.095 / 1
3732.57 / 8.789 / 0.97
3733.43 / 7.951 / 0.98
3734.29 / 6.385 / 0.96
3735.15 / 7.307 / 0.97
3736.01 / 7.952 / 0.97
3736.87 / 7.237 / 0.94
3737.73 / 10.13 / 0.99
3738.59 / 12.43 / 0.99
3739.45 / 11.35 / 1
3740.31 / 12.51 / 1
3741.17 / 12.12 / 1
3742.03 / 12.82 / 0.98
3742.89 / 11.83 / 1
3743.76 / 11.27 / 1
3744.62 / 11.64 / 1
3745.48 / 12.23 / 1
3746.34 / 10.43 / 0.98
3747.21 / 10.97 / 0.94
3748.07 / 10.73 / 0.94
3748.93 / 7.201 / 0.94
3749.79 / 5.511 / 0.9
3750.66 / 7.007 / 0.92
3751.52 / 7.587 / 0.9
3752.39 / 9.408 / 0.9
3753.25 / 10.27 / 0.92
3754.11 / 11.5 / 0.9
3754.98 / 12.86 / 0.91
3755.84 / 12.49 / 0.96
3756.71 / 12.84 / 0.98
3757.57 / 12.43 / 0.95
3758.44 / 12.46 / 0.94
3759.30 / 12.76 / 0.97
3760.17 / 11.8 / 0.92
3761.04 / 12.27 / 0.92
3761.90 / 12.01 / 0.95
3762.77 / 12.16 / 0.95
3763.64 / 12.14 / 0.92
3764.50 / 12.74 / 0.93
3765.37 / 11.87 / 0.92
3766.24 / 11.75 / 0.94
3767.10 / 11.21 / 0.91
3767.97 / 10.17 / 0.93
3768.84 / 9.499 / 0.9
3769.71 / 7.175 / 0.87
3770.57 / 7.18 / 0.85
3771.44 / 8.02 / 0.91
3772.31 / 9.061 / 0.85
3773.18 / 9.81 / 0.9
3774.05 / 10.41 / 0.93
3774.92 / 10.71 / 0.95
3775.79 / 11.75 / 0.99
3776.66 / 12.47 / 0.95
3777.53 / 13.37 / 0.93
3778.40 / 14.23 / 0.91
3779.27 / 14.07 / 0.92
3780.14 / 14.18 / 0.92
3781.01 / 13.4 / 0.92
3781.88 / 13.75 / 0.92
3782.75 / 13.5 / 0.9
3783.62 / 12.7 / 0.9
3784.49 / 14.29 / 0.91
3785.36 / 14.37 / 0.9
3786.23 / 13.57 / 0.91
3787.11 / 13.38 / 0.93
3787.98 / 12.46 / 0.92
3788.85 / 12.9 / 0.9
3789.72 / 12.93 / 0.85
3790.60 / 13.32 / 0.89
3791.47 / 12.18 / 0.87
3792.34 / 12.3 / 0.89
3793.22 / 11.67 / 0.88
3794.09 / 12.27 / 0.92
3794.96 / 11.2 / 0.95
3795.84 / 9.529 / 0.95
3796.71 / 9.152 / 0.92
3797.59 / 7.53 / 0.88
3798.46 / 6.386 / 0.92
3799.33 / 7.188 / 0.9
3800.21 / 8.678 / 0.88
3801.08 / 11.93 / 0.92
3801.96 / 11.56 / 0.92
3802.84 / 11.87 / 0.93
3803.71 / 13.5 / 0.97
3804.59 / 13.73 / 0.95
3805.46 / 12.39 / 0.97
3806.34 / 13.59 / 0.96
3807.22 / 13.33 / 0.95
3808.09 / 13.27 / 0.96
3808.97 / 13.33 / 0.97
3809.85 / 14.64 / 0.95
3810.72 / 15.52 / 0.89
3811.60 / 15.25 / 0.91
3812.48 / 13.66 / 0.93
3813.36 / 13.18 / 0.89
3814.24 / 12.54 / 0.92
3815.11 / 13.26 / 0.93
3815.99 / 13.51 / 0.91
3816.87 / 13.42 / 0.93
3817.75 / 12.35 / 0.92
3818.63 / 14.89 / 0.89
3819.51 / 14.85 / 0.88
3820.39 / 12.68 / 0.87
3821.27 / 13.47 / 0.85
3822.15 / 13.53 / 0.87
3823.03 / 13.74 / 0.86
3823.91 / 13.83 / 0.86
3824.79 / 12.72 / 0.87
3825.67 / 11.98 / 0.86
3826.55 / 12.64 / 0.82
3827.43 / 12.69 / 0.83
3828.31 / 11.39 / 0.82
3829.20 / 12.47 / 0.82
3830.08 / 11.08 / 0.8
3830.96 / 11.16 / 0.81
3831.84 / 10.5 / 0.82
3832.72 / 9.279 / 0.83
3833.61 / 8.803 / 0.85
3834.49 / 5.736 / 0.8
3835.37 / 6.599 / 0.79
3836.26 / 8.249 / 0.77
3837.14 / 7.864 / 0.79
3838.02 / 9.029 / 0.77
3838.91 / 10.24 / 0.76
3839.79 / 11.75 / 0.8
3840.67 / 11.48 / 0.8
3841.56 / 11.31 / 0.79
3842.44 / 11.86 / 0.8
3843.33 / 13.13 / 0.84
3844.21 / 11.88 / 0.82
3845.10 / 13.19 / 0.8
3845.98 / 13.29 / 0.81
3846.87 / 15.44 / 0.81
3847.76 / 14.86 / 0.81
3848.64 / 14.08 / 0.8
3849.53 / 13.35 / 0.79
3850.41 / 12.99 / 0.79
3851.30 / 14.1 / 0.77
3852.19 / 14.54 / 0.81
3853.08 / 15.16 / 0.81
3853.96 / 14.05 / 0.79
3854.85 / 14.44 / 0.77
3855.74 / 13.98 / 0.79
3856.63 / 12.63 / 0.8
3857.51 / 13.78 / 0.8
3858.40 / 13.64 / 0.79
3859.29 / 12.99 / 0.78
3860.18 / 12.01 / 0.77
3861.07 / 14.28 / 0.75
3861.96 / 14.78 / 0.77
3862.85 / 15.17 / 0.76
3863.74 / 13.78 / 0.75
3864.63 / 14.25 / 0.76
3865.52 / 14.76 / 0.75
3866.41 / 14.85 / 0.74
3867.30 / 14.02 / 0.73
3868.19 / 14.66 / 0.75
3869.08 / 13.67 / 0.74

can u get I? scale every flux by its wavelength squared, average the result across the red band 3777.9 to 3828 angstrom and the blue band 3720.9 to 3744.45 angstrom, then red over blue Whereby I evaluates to 1.3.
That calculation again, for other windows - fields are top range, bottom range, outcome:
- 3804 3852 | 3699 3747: 1.30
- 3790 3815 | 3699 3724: 1.32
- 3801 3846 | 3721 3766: 1.20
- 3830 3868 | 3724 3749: 1.25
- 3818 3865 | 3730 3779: 1.23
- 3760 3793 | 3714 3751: 1.22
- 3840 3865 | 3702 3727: 1.52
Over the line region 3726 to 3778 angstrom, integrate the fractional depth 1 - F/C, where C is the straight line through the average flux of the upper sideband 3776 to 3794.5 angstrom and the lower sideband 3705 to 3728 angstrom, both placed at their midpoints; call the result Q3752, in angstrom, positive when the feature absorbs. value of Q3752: 3.68 angstrom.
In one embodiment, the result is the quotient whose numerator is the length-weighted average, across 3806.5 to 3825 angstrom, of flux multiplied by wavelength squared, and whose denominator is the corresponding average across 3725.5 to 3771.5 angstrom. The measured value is 1.3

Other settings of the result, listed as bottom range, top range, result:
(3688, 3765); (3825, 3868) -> 1.30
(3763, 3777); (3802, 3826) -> 1.33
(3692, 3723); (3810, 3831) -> 1.47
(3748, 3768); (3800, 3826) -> 1.24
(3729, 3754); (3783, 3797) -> 1.28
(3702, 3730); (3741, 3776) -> 1.11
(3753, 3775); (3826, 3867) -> 1.17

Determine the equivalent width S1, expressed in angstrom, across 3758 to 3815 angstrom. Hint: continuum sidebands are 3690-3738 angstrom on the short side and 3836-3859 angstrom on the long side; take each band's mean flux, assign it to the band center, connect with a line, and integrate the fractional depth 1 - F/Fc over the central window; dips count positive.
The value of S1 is -3.2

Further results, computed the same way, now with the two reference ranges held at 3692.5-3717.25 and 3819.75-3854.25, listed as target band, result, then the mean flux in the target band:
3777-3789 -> -2.7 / 13.6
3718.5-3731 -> 0.0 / 10.1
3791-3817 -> -1.4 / 12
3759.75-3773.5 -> 0.3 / 10.6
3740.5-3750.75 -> 0.0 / 10.5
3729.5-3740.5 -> 0.8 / 9.55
